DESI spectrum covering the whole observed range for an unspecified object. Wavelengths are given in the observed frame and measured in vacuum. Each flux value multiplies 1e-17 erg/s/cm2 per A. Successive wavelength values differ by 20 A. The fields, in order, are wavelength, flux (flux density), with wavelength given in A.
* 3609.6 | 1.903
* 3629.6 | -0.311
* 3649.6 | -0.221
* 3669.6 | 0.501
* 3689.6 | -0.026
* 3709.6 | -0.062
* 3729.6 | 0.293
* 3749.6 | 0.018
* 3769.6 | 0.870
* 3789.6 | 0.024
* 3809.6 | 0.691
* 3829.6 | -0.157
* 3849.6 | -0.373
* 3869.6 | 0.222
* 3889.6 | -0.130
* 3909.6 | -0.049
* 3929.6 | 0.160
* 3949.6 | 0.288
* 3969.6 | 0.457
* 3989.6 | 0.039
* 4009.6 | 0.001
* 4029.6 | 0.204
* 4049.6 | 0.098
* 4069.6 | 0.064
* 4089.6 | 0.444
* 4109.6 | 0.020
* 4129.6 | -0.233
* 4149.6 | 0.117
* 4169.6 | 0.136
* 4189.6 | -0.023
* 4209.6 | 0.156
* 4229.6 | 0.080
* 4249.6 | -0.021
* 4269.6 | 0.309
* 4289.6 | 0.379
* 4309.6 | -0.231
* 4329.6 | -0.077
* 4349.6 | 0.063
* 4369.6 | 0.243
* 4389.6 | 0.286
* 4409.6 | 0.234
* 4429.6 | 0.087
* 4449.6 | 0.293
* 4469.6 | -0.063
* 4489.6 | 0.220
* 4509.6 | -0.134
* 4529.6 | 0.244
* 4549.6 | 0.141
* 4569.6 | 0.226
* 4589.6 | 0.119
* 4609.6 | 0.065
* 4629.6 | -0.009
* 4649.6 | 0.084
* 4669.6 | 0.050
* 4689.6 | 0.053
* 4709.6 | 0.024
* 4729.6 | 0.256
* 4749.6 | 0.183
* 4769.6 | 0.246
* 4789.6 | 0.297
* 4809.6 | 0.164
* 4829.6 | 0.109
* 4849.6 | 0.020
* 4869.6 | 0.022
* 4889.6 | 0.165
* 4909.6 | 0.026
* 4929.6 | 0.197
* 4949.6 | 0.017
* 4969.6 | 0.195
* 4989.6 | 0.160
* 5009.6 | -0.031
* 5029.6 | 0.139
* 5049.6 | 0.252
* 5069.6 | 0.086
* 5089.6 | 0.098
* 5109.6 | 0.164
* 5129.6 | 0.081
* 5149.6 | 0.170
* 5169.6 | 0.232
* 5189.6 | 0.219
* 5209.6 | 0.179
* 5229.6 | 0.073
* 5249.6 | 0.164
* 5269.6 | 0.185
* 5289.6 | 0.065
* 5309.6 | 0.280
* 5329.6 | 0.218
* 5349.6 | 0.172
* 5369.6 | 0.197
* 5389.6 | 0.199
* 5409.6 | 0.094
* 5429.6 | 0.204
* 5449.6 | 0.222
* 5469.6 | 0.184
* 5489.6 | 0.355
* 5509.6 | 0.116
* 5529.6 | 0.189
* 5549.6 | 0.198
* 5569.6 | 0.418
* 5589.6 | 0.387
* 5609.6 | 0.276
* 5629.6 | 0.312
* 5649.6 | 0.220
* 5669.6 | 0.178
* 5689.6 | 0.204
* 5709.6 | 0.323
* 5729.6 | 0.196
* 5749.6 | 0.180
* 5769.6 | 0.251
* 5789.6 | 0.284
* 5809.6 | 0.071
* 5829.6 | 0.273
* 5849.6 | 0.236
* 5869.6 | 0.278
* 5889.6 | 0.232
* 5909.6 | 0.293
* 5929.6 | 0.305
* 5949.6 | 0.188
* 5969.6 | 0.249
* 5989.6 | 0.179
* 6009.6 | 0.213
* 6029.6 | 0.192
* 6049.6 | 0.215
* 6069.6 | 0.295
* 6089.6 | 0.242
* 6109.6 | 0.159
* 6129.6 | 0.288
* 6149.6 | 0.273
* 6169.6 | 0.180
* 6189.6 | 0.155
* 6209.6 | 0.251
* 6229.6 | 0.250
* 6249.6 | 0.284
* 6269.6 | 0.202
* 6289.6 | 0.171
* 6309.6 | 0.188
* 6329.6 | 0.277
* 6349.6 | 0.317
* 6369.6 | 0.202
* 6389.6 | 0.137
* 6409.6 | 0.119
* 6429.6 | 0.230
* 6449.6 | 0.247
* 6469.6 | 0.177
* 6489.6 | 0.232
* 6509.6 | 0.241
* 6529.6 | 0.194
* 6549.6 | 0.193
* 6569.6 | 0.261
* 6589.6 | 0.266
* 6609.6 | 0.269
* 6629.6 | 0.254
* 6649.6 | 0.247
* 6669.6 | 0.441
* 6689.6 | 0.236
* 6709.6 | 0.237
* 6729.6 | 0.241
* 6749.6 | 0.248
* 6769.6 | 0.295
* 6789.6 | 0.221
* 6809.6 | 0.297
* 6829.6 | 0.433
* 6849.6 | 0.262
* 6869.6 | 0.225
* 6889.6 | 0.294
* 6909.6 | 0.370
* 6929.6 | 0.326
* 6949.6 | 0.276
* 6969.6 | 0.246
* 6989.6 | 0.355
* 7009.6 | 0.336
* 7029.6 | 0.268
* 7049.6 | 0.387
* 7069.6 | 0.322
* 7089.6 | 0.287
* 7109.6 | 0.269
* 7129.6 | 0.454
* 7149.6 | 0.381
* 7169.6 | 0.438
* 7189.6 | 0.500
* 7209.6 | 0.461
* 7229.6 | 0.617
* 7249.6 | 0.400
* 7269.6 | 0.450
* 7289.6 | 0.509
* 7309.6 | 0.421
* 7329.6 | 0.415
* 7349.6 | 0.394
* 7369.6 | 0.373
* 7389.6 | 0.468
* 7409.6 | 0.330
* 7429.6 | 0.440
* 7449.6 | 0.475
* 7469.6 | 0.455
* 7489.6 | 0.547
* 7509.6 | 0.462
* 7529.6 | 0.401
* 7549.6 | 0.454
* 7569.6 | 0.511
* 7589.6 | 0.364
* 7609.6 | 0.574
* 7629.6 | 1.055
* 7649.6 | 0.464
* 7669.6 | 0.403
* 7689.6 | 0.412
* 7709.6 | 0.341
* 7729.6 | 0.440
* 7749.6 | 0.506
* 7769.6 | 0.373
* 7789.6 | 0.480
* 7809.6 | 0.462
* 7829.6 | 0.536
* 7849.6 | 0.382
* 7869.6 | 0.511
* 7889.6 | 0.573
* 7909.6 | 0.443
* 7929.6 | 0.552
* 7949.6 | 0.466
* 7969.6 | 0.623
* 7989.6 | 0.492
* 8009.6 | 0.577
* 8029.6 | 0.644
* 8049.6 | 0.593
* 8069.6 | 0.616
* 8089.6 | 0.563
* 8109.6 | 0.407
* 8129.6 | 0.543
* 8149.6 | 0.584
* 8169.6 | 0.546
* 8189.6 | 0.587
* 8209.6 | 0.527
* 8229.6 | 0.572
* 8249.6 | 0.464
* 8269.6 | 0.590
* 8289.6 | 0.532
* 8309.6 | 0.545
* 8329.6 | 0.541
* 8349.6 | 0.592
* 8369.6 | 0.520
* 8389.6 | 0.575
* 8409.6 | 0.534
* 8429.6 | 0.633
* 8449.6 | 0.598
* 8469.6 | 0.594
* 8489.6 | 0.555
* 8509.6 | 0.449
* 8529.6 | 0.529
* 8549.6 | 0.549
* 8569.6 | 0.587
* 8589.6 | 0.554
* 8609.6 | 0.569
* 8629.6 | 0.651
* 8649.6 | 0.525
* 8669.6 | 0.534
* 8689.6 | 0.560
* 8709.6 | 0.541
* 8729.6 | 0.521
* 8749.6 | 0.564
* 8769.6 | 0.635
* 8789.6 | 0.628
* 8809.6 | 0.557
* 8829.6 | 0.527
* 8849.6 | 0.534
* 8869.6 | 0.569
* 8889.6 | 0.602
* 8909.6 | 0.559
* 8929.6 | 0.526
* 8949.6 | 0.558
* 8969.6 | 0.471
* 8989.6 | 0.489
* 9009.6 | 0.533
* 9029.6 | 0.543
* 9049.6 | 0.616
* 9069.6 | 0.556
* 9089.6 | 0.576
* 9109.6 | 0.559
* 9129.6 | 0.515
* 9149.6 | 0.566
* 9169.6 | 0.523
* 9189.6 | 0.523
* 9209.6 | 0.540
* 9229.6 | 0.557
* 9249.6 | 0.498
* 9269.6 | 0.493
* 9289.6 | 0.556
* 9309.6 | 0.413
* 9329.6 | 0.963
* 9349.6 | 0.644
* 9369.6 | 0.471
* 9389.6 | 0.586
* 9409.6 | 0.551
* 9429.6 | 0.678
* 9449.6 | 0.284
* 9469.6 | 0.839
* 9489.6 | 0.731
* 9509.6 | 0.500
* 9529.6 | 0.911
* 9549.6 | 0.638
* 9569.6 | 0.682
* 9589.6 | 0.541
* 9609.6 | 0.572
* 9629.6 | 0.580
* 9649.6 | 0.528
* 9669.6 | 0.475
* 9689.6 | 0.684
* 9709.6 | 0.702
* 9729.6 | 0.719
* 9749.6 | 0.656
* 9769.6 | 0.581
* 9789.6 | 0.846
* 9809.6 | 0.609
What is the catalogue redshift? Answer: 0.788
